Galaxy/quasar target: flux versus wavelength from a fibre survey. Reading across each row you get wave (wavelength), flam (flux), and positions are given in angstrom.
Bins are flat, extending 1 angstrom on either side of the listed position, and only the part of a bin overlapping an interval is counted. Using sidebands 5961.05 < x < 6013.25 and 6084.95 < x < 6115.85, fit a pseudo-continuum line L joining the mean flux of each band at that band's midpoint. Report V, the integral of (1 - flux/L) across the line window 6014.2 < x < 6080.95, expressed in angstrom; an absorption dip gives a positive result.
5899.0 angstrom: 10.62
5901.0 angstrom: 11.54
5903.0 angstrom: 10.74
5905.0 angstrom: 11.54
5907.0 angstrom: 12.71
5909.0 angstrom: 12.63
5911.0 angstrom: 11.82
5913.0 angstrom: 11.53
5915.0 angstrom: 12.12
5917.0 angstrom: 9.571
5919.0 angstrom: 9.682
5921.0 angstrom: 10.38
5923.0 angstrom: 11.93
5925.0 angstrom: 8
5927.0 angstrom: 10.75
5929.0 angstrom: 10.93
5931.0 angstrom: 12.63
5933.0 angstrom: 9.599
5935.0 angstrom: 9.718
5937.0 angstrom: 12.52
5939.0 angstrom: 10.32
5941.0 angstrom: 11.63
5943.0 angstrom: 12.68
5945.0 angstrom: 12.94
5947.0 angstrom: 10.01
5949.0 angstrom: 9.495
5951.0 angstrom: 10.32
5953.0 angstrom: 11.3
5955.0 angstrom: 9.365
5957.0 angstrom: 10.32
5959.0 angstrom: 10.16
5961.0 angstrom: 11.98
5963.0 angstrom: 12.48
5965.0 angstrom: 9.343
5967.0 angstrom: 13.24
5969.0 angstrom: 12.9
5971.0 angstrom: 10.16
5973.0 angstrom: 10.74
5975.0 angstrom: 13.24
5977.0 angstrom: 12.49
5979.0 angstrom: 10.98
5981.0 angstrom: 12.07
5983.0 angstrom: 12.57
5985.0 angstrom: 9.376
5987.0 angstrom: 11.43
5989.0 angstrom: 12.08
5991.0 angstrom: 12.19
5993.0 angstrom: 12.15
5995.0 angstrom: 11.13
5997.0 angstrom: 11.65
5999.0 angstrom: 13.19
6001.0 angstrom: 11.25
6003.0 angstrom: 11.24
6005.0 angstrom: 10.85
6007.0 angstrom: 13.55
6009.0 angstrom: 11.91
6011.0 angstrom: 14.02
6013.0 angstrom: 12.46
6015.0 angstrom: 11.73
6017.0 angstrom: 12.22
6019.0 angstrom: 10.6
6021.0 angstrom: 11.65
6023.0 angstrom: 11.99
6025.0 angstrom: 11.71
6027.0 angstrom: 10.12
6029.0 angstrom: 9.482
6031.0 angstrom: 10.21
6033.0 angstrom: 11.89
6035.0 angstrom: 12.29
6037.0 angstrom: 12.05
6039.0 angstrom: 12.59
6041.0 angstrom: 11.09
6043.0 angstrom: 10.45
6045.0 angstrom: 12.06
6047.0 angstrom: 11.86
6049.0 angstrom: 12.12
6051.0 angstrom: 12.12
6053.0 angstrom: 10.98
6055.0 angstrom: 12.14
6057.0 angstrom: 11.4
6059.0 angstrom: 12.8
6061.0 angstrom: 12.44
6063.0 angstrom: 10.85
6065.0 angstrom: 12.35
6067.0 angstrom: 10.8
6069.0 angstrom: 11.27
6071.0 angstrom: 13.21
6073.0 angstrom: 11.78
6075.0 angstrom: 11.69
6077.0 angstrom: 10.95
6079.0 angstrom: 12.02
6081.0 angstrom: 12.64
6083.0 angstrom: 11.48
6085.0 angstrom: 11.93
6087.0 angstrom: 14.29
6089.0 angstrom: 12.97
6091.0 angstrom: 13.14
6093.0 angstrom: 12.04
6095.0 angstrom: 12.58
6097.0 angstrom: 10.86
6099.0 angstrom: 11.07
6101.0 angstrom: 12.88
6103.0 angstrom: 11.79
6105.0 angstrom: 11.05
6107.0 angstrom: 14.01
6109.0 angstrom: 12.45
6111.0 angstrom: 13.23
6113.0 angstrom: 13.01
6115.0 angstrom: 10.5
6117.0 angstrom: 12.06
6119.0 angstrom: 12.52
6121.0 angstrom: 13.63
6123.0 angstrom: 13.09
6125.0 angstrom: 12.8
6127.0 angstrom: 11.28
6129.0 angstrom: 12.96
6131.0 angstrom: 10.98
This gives 2.9 angstrom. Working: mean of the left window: 11.9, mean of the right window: 12.4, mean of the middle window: 11.6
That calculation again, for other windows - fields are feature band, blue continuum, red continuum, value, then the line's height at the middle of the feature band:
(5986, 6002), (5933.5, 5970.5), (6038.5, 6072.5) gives -0.70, 11.4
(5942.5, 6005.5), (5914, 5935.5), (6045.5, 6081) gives -2.49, 11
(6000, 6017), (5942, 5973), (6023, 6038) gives -1.50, 11.1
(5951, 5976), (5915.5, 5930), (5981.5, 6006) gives -0.46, 11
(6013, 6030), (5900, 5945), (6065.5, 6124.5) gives 0.76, 11.8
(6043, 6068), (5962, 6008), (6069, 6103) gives 0.58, 12.1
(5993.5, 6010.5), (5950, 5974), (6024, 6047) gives -1.14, 11.2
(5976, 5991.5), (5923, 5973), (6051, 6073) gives -0.54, 11.2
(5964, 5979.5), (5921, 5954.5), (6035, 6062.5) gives -0.66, 11.2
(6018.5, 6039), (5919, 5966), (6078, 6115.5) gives 0.66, 11.7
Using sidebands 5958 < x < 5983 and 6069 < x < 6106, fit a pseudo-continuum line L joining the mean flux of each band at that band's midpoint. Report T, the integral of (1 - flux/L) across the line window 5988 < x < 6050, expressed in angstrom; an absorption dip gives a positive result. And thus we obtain 0.65 angstrom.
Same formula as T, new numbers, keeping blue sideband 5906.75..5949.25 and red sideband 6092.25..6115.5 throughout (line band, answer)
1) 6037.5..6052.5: 0.07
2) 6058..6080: 0.20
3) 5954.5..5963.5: 0.33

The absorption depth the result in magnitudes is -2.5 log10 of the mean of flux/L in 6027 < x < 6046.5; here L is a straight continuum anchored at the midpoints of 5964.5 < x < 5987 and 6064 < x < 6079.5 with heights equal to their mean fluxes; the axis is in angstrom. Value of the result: 0.04 mag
